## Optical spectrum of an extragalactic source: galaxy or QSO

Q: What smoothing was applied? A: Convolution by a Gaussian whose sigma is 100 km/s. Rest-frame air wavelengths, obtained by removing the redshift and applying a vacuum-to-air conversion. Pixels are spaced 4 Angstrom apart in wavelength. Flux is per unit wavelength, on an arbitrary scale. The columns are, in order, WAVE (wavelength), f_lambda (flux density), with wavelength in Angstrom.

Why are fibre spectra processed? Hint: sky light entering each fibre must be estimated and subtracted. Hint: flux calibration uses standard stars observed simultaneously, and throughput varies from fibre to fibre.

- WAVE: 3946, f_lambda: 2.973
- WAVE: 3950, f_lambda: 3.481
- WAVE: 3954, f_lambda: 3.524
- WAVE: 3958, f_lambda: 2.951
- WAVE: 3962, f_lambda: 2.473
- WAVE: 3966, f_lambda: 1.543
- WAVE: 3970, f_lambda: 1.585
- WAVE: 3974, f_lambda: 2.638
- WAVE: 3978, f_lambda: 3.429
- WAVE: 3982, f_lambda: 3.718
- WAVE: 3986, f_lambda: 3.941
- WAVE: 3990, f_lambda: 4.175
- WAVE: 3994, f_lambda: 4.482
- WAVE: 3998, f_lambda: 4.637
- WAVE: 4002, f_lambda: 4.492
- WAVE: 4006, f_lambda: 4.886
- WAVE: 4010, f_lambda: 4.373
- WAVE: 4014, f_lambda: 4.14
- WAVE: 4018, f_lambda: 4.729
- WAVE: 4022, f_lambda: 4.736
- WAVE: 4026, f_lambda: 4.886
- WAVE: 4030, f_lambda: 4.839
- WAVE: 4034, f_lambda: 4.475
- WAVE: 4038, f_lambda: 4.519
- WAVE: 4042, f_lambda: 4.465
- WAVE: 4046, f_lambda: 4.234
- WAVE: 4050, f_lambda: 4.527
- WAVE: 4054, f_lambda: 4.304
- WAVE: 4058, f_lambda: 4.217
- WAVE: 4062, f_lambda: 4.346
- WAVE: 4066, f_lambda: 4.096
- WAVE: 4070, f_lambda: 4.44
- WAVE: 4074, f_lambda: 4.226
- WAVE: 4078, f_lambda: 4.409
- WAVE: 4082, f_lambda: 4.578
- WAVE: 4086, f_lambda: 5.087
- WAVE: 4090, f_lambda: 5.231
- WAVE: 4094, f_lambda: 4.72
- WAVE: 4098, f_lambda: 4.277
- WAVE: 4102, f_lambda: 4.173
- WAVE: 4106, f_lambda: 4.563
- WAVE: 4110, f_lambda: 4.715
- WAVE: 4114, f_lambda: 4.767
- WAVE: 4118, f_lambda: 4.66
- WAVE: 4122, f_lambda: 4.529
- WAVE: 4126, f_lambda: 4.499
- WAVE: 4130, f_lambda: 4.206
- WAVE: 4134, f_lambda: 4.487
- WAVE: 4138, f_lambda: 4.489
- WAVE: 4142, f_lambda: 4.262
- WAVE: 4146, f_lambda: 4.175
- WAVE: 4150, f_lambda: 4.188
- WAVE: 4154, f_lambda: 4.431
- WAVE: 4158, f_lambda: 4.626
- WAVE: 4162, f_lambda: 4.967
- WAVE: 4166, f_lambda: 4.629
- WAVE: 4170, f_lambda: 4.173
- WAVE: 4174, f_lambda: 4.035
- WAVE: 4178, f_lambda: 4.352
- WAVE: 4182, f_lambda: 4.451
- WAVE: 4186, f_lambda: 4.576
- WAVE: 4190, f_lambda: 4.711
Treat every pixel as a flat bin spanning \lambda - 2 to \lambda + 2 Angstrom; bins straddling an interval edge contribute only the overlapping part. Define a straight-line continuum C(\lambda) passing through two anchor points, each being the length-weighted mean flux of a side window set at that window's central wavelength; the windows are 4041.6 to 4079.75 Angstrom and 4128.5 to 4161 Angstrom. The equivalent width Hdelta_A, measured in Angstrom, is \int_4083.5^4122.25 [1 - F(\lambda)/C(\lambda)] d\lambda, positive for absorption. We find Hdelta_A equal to -2.9 Angstrom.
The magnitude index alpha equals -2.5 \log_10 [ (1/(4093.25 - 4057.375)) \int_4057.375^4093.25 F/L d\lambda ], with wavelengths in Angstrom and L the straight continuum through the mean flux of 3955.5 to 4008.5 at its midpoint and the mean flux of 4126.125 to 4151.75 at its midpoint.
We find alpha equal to -0.14 mag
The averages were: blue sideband 3.47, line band 4.53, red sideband 4.32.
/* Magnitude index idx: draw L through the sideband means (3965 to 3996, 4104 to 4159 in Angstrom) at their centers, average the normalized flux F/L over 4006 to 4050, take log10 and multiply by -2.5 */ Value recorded -0.25 mag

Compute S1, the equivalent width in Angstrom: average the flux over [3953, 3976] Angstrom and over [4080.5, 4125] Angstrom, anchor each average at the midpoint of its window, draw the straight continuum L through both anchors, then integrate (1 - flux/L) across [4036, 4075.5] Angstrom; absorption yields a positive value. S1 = -4.6 Angstrom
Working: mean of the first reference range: 2.41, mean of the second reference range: 4.66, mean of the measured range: 4.34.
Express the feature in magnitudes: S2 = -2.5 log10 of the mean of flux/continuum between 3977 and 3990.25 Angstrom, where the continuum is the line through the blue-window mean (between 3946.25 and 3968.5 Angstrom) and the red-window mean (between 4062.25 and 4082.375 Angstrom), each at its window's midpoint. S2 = -0.21 mag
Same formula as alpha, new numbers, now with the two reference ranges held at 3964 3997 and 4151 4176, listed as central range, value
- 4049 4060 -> -0.16 mag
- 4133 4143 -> -0.03 mag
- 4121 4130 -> -0.06 mag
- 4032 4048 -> -0.21 mag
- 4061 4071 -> -0.13 mag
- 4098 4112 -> -0.10 mag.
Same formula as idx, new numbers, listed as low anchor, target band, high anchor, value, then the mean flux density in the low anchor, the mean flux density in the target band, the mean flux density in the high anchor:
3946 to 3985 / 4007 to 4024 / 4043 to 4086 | -0.240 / 2.85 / 4.52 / 4.38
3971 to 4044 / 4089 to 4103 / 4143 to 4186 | -0.058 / 4.27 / 4.59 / 4.41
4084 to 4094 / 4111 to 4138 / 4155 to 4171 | 0.075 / 5.07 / 4.53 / 4.61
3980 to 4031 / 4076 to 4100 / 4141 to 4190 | -0.066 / 4.46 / 4.72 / 4.42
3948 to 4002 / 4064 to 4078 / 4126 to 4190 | -0.101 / 3.32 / 4.28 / 4.42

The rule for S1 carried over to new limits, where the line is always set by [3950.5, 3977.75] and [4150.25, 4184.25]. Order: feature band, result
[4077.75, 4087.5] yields -2.8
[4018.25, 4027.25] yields -4.9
